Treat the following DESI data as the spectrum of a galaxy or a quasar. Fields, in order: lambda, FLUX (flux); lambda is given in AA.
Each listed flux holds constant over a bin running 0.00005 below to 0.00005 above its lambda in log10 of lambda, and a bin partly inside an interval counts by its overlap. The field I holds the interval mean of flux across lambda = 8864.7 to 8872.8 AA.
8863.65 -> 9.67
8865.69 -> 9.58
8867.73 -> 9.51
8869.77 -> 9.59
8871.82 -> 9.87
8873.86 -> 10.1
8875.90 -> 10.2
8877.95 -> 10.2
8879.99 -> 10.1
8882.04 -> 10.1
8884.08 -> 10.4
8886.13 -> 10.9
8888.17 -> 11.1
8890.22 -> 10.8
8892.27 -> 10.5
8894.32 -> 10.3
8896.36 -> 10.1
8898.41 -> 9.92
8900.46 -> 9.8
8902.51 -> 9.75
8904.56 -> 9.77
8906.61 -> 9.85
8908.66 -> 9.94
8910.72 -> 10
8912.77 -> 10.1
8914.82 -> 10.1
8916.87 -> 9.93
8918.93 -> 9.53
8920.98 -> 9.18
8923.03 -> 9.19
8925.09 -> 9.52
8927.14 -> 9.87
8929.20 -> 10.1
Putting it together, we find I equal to 9.63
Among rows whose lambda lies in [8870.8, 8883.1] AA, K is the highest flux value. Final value 10.2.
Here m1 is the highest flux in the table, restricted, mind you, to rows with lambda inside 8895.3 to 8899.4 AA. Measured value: 10.1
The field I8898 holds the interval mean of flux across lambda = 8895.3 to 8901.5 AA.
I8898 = 9.95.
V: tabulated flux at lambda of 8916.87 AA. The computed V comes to 9.93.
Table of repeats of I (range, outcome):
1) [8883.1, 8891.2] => 10.8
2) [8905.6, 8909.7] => 9.88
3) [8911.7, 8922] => 9.77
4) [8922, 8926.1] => 9.35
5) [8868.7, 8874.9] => 9.85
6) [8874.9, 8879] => 10.2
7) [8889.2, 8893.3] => 10.6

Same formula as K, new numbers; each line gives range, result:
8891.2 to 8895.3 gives 10.5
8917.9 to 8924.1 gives 9.53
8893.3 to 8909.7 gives 10.3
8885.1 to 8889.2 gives 11.1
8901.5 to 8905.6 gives 9.77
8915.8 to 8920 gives 9.93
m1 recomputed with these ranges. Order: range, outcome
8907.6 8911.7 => 10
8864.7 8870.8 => 9.59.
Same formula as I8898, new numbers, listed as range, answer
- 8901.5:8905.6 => 9.76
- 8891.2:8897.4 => 10.3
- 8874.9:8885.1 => 10.2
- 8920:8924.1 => 9.19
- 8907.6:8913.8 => 10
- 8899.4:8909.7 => 9.81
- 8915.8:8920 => 9.73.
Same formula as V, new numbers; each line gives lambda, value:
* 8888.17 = 11.1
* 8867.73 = 9.51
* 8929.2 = 10.1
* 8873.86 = 10.1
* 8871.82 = 9.87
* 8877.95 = 10.2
